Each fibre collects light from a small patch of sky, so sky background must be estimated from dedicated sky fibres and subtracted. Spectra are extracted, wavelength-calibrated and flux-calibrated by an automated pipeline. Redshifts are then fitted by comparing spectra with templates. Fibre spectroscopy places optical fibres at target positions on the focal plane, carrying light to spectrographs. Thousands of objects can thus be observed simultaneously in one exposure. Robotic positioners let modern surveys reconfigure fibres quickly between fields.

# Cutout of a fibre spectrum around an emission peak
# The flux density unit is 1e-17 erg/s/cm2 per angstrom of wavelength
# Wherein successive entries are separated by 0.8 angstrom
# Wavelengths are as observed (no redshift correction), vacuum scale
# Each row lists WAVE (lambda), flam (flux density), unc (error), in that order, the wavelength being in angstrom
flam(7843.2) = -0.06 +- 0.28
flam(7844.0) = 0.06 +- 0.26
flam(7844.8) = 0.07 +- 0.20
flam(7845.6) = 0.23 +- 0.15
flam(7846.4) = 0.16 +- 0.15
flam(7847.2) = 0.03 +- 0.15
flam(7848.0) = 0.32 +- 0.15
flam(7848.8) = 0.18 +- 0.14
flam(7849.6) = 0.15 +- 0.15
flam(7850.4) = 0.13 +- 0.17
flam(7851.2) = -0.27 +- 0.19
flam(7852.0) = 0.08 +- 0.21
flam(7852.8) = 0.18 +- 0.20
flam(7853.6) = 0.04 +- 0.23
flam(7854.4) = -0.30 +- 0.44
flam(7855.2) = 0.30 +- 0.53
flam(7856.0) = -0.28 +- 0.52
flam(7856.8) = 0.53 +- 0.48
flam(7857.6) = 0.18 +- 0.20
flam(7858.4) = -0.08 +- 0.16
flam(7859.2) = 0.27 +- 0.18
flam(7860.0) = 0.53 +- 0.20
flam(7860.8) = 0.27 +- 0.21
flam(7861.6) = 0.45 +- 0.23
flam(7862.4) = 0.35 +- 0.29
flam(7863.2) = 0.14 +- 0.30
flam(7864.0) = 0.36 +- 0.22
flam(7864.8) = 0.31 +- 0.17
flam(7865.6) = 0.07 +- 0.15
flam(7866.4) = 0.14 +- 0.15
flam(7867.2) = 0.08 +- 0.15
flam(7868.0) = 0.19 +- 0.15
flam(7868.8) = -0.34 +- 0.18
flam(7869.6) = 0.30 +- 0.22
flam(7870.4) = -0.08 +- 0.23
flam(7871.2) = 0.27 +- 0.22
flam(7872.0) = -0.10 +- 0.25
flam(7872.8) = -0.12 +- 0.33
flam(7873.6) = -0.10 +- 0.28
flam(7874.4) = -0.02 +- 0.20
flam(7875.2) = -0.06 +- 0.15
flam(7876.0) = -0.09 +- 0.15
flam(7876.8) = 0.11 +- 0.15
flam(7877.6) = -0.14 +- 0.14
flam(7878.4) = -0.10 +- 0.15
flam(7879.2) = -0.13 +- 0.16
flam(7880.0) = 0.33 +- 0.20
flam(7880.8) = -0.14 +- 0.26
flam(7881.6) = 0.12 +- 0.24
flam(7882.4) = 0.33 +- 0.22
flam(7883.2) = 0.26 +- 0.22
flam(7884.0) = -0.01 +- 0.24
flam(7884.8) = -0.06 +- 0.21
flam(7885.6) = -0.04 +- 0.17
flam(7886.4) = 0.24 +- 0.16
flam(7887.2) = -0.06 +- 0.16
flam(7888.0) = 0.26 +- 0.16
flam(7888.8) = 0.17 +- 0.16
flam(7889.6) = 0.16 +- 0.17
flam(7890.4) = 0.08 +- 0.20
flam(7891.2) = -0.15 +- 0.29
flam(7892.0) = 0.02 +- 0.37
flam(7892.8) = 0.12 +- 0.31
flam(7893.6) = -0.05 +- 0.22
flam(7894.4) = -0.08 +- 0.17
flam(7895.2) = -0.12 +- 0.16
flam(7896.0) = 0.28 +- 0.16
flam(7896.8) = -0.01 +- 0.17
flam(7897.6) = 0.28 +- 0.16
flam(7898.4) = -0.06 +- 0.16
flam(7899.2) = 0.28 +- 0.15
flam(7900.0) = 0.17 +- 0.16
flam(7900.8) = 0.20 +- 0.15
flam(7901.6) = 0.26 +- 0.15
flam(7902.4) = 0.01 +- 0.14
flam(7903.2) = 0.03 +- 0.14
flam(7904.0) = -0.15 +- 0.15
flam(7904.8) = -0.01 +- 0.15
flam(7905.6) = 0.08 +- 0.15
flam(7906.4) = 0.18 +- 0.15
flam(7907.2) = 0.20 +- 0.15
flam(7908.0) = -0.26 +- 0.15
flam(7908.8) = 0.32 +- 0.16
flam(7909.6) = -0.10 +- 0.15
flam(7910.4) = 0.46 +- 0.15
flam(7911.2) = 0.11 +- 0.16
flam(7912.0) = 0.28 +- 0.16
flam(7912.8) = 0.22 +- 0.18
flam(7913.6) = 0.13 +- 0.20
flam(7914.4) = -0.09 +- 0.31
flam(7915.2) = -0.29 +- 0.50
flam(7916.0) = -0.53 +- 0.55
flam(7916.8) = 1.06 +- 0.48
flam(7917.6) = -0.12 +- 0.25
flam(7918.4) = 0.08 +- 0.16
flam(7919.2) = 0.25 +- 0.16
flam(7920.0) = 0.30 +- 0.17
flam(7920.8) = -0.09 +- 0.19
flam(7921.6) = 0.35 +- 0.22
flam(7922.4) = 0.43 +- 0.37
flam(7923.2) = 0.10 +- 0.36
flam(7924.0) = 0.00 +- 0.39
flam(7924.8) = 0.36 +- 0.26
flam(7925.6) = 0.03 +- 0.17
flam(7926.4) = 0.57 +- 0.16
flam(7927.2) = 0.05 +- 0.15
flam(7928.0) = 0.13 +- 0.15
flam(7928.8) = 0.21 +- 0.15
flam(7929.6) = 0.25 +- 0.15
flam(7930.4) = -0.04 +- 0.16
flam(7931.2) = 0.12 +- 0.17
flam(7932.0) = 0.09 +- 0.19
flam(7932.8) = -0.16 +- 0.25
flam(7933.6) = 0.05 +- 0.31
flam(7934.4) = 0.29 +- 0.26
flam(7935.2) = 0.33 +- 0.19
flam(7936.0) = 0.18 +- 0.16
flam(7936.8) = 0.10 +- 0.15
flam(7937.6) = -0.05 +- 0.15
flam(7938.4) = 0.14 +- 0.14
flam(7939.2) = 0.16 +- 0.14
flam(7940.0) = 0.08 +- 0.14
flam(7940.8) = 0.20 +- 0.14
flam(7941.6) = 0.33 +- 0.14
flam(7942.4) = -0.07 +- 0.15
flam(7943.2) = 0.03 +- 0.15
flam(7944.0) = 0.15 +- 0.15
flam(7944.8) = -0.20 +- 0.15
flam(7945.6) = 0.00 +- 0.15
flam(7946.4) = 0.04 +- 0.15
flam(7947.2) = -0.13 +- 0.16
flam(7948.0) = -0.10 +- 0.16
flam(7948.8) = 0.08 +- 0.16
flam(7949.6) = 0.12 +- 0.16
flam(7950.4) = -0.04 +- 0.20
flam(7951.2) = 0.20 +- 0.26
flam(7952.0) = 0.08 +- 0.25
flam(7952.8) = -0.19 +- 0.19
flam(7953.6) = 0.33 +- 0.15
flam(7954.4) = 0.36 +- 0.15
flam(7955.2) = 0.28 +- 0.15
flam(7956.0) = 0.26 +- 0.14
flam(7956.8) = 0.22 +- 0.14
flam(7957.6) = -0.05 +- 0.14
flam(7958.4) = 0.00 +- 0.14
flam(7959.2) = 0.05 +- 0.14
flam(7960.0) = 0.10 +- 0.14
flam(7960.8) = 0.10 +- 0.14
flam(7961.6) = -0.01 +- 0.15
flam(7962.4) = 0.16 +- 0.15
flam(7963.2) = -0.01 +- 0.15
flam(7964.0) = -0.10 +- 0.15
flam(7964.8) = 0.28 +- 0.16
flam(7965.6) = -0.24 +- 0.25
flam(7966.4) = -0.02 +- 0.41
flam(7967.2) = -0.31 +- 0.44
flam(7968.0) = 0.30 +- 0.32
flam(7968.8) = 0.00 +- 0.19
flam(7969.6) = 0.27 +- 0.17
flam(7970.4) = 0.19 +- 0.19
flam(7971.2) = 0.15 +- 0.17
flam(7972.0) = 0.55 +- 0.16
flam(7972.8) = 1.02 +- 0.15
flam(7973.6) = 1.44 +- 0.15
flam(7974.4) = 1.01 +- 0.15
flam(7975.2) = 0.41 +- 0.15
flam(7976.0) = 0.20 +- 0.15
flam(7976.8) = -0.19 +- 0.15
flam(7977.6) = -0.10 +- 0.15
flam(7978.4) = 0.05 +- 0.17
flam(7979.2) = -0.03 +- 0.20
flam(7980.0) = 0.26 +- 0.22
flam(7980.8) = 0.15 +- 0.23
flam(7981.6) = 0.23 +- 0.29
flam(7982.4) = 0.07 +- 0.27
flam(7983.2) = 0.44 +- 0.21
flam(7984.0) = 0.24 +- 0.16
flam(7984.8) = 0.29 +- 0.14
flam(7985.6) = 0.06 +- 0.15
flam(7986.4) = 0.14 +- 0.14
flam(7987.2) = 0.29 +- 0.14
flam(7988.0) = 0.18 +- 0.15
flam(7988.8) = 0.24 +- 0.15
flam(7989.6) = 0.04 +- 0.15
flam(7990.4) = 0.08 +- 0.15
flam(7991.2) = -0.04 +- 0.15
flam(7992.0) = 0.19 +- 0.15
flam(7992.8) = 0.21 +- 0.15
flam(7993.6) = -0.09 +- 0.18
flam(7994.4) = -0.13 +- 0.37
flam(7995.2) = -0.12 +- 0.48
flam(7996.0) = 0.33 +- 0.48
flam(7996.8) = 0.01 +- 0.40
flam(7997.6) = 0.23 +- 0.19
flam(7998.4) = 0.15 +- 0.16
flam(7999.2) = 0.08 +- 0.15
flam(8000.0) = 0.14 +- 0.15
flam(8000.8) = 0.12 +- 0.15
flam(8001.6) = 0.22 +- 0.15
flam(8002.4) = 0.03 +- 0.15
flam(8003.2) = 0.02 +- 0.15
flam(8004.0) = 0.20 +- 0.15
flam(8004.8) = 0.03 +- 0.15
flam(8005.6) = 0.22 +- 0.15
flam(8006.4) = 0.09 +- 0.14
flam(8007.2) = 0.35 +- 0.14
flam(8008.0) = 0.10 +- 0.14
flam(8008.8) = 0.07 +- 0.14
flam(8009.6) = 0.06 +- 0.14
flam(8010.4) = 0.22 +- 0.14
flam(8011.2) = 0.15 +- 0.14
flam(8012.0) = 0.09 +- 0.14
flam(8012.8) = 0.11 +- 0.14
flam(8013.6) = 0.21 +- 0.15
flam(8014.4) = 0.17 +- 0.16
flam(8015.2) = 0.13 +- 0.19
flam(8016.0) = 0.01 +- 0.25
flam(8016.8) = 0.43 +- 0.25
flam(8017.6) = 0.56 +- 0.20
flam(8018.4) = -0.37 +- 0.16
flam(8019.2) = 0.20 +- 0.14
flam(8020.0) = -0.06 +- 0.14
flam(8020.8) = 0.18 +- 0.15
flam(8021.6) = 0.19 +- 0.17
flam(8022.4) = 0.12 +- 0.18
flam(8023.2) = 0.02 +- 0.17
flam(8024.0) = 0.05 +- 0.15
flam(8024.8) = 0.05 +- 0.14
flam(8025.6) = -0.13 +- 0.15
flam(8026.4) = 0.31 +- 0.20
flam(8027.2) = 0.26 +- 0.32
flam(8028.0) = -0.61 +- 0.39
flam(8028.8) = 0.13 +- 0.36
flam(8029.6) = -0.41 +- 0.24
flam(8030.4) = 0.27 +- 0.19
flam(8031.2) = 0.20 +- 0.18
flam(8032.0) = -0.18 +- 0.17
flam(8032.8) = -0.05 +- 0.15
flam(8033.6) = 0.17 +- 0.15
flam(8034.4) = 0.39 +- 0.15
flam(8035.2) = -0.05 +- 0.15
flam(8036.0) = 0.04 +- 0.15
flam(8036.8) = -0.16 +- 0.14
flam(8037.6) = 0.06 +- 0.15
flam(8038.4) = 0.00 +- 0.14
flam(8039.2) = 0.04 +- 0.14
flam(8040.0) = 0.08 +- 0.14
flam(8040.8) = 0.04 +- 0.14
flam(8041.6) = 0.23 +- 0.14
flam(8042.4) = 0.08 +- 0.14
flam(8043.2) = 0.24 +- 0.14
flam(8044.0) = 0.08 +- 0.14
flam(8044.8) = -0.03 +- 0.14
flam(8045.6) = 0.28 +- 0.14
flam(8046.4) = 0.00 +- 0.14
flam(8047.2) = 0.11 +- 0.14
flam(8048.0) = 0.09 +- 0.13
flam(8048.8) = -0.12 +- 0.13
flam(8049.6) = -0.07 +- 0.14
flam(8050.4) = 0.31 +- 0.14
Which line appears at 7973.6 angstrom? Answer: [O III] 5007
